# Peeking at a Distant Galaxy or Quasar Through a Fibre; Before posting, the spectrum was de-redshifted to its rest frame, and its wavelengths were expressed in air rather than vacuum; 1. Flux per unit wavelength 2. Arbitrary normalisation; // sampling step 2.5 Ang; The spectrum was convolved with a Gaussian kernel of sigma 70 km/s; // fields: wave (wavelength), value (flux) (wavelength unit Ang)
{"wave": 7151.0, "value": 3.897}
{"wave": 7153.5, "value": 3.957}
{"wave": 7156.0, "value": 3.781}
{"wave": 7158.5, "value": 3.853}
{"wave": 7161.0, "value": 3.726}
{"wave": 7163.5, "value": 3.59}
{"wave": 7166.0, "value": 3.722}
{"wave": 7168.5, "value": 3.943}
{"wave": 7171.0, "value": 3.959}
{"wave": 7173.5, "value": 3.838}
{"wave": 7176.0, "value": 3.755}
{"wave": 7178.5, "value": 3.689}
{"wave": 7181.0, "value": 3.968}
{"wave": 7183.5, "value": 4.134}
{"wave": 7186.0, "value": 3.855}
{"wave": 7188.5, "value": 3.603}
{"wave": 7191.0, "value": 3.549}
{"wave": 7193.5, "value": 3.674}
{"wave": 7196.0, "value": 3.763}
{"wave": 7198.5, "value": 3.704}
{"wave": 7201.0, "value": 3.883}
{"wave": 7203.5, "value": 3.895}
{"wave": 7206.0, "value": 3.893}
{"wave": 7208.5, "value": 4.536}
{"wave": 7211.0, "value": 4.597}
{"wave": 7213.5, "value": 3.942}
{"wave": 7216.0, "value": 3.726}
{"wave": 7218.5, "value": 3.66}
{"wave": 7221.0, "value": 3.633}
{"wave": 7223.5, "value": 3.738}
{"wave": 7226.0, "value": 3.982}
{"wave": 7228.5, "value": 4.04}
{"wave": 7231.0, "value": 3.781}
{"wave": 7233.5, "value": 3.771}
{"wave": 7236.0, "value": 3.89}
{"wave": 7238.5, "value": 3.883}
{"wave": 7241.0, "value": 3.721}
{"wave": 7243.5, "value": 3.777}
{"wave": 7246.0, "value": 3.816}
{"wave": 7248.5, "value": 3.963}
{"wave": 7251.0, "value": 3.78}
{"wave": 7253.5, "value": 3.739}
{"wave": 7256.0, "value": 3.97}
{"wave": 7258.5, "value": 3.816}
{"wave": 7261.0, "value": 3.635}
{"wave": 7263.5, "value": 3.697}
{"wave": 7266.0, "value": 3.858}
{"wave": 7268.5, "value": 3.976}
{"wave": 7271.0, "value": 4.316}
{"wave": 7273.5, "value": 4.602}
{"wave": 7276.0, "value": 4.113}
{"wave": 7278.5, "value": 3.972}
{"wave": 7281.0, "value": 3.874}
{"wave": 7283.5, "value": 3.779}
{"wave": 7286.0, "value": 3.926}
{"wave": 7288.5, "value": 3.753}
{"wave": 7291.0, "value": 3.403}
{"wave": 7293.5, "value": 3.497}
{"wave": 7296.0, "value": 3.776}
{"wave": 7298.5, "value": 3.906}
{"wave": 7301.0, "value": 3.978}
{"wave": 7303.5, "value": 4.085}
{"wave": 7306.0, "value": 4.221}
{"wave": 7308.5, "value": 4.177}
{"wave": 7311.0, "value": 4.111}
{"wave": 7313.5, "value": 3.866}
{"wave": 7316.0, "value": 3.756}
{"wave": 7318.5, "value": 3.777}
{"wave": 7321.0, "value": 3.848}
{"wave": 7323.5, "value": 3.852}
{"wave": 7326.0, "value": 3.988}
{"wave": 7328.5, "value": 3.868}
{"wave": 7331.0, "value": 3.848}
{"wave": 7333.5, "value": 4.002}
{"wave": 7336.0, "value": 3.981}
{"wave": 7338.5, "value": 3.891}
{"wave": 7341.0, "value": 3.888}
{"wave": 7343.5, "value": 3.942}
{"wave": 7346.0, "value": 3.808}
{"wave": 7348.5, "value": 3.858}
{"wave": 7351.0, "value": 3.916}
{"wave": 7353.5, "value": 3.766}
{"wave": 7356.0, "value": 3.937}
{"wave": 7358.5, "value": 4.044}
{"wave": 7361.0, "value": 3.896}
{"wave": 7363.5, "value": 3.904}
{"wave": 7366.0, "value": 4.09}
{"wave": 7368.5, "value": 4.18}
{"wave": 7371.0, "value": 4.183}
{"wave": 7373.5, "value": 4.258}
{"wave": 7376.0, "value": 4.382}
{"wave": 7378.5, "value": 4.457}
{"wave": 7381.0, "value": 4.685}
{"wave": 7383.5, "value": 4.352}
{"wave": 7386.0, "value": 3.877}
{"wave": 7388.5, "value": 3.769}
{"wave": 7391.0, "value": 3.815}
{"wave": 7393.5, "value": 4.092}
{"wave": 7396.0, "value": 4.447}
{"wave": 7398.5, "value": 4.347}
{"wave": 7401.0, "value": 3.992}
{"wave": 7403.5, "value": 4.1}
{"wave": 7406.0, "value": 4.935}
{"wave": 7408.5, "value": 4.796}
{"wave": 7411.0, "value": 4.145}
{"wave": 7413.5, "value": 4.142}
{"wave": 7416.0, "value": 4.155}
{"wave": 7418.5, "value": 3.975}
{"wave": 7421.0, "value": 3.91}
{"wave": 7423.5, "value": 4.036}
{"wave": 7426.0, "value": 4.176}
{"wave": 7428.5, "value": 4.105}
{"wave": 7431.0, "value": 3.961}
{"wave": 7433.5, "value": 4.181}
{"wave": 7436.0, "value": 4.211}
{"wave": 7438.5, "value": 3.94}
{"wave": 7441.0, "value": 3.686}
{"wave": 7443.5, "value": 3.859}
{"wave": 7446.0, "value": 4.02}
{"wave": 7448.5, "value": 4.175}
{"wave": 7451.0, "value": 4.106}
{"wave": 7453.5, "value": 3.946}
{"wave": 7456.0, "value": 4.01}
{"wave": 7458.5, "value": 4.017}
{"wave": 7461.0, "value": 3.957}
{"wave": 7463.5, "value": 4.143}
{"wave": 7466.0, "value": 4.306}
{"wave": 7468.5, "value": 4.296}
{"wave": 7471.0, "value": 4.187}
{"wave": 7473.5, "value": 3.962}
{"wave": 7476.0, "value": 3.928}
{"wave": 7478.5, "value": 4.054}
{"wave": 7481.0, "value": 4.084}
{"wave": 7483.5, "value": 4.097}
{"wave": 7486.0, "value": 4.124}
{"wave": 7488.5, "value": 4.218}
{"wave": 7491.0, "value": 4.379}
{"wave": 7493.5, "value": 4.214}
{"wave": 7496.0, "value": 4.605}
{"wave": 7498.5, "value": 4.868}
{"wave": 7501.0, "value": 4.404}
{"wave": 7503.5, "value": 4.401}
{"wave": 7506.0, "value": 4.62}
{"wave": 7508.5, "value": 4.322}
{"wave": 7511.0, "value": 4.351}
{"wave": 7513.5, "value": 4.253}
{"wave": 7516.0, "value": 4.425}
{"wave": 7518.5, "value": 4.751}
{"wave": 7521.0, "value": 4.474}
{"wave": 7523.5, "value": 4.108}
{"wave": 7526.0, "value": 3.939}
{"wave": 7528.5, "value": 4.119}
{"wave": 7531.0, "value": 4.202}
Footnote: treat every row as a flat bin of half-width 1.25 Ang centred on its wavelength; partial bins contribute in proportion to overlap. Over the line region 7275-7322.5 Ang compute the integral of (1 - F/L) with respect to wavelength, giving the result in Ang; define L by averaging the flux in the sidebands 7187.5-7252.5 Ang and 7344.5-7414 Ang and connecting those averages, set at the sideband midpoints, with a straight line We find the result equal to 1.4 Ang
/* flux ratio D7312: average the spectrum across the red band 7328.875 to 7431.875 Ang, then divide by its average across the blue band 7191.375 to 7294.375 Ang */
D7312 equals 1.06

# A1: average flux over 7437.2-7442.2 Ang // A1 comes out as 3.82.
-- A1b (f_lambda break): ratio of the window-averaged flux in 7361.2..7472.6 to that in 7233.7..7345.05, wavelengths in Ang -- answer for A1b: 1.06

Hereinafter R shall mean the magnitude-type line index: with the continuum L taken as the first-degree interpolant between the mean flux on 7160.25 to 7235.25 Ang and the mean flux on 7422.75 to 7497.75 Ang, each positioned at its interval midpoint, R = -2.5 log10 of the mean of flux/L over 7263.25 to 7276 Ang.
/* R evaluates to -0.05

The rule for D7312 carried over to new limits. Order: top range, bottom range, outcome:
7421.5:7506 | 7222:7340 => 1.07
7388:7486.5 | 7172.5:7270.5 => 1.07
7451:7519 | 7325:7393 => 1.06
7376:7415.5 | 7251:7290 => 1.09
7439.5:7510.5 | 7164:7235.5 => 1.08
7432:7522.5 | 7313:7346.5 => 1.08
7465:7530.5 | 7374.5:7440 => 1.02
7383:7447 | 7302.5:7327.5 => 1.04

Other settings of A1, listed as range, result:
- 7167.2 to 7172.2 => 3.95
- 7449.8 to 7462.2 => 4.01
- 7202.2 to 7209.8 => 4.11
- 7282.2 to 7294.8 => 3.67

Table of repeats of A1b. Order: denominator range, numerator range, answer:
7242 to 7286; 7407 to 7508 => 1.06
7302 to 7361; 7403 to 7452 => 1.05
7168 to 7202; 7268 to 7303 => 1.03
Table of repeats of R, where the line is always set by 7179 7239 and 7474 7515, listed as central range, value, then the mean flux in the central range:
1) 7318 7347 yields 0.05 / 3.89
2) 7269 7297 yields 0.02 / 3.91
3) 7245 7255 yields 0.03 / 3.83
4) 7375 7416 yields -0.03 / 4.27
